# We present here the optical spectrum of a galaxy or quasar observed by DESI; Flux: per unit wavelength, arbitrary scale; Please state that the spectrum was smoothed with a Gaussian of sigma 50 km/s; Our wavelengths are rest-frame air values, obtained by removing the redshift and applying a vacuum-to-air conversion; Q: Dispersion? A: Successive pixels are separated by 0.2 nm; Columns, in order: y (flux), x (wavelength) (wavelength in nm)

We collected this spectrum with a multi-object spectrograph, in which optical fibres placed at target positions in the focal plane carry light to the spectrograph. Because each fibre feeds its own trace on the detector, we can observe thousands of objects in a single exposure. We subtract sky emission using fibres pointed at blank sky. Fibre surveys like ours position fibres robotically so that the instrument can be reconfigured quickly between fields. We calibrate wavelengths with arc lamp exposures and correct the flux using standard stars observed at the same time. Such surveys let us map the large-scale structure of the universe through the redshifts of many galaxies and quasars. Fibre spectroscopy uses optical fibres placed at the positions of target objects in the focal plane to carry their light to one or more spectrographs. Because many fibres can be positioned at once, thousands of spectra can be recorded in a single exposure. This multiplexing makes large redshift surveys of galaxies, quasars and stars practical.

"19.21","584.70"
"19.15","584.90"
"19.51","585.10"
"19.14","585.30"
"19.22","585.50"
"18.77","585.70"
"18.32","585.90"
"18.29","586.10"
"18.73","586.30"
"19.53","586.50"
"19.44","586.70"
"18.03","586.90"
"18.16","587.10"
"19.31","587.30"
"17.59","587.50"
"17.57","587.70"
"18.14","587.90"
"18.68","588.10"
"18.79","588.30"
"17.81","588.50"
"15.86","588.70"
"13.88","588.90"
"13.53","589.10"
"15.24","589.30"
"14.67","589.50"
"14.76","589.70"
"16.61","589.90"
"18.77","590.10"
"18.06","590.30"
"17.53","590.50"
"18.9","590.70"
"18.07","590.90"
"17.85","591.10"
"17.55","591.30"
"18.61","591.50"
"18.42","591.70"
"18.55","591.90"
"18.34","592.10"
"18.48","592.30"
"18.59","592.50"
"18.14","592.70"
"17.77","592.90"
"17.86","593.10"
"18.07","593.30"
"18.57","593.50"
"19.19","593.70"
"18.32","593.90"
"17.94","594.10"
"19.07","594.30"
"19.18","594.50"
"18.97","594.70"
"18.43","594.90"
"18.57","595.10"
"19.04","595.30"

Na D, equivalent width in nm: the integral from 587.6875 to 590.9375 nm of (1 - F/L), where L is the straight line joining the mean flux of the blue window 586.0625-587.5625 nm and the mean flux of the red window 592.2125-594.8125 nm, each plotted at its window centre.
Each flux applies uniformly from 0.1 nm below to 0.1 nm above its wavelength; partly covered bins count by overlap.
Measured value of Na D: 0.31 nm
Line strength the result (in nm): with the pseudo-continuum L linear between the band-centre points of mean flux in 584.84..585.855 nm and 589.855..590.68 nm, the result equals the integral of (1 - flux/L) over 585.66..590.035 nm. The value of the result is 0.28 nm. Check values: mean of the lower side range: 19.1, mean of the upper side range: 17.9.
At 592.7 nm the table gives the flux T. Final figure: 18.14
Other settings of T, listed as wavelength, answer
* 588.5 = 17.81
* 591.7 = 18.42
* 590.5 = 17.53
